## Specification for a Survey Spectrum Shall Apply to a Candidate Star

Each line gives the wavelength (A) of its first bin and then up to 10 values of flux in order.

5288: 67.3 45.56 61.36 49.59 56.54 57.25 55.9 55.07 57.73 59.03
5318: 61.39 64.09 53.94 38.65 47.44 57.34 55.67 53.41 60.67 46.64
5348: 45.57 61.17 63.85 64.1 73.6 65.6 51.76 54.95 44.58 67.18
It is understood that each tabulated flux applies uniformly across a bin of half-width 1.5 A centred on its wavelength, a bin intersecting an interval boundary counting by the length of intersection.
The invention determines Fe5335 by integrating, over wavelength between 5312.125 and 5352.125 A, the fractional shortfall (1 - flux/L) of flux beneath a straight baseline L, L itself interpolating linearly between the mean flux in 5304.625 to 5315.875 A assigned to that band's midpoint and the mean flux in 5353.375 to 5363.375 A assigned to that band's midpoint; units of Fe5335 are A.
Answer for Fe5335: 4.6 A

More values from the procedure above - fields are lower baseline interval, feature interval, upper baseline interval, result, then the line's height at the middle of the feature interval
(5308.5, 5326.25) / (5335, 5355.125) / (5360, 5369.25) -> 1.4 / 59.4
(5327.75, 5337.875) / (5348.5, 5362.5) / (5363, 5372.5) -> -2.9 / 53.1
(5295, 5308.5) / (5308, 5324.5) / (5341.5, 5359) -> -0.9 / 55.7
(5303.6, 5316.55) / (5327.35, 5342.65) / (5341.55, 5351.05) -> -0.1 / 53.2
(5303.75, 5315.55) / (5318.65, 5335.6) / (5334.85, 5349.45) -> 0.5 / 54.4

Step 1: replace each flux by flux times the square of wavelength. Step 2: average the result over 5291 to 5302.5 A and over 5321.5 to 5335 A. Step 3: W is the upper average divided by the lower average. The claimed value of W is 0.94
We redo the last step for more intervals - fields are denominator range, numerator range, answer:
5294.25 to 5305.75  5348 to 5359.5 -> 1.14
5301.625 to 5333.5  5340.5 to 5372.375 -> 1.07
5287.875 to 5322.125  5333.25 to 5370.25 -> 1.04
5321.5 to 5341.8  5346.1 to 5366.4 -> 1.18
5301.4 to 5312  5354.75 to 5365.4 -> 1.20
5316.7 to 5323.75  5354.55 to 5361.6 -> 1.13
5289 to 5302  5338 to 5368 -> 1.11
